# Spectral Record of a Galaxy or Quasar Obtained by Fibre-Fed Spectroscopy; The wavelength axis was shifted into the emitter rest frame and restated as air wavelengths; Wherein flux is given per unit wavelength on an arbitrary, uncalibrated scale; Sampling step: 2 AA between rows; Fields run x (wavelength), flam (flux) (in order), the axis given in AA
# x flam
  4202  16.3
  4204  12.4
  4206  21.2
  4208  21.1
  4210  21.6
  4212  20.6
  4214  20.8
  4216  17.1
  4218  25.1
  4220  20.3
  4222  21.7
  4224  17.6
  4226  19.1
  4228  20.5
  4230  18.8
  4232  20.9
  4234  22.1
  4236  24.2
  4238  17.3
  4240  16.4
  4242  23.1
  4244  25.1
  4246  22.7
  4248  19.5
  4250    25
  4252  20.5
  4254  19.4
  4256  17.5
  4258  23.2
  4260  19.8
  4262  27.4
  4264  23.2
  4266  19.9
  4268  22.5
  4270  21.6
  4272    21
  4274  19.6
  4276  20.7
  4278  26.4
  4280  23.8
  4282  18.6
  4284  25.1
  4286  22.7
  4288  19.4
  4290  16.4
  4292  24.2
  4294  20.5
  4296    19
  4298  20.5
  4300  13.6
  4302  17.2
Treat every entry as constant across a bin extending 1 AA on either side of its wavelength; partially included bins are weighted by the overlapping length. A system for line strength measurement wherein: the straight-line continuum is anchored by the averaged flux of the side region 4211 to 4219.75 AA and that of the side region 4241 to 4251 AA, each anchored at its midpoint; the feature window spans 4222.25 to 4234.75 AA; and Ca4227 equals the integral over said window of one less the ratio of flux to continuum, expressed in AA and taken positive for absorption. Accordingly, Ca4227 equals 1.1 AA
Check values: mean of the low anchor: 20.8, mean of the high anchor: 23.1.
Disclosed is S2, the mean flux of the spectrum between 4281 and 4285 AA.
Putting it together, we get 21.9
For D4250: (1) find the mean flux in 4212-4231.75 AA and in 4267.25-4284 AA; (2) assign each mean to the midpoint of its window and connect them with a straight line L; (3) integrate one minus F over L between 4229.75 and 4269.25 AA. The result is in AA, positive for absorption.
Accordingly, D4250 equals -0.7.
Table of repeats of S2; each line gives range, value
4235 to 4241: 19.3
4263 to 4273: 21.6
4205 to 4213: 21.1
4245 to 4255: 21.4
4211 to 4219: 20.9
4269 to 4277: 20.7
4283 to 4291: 20.9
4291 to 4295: 22.4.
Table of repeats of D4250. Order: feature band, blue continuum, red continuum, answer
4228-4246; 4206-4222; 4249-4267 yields 0.3 AA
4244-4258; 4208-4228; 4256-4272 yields 0.2 AA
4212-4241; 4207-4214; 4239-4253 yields 1.7 AA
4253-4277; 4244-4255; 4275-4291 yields 0.4 AA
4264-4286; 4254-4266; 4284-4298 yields -0.8 AA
